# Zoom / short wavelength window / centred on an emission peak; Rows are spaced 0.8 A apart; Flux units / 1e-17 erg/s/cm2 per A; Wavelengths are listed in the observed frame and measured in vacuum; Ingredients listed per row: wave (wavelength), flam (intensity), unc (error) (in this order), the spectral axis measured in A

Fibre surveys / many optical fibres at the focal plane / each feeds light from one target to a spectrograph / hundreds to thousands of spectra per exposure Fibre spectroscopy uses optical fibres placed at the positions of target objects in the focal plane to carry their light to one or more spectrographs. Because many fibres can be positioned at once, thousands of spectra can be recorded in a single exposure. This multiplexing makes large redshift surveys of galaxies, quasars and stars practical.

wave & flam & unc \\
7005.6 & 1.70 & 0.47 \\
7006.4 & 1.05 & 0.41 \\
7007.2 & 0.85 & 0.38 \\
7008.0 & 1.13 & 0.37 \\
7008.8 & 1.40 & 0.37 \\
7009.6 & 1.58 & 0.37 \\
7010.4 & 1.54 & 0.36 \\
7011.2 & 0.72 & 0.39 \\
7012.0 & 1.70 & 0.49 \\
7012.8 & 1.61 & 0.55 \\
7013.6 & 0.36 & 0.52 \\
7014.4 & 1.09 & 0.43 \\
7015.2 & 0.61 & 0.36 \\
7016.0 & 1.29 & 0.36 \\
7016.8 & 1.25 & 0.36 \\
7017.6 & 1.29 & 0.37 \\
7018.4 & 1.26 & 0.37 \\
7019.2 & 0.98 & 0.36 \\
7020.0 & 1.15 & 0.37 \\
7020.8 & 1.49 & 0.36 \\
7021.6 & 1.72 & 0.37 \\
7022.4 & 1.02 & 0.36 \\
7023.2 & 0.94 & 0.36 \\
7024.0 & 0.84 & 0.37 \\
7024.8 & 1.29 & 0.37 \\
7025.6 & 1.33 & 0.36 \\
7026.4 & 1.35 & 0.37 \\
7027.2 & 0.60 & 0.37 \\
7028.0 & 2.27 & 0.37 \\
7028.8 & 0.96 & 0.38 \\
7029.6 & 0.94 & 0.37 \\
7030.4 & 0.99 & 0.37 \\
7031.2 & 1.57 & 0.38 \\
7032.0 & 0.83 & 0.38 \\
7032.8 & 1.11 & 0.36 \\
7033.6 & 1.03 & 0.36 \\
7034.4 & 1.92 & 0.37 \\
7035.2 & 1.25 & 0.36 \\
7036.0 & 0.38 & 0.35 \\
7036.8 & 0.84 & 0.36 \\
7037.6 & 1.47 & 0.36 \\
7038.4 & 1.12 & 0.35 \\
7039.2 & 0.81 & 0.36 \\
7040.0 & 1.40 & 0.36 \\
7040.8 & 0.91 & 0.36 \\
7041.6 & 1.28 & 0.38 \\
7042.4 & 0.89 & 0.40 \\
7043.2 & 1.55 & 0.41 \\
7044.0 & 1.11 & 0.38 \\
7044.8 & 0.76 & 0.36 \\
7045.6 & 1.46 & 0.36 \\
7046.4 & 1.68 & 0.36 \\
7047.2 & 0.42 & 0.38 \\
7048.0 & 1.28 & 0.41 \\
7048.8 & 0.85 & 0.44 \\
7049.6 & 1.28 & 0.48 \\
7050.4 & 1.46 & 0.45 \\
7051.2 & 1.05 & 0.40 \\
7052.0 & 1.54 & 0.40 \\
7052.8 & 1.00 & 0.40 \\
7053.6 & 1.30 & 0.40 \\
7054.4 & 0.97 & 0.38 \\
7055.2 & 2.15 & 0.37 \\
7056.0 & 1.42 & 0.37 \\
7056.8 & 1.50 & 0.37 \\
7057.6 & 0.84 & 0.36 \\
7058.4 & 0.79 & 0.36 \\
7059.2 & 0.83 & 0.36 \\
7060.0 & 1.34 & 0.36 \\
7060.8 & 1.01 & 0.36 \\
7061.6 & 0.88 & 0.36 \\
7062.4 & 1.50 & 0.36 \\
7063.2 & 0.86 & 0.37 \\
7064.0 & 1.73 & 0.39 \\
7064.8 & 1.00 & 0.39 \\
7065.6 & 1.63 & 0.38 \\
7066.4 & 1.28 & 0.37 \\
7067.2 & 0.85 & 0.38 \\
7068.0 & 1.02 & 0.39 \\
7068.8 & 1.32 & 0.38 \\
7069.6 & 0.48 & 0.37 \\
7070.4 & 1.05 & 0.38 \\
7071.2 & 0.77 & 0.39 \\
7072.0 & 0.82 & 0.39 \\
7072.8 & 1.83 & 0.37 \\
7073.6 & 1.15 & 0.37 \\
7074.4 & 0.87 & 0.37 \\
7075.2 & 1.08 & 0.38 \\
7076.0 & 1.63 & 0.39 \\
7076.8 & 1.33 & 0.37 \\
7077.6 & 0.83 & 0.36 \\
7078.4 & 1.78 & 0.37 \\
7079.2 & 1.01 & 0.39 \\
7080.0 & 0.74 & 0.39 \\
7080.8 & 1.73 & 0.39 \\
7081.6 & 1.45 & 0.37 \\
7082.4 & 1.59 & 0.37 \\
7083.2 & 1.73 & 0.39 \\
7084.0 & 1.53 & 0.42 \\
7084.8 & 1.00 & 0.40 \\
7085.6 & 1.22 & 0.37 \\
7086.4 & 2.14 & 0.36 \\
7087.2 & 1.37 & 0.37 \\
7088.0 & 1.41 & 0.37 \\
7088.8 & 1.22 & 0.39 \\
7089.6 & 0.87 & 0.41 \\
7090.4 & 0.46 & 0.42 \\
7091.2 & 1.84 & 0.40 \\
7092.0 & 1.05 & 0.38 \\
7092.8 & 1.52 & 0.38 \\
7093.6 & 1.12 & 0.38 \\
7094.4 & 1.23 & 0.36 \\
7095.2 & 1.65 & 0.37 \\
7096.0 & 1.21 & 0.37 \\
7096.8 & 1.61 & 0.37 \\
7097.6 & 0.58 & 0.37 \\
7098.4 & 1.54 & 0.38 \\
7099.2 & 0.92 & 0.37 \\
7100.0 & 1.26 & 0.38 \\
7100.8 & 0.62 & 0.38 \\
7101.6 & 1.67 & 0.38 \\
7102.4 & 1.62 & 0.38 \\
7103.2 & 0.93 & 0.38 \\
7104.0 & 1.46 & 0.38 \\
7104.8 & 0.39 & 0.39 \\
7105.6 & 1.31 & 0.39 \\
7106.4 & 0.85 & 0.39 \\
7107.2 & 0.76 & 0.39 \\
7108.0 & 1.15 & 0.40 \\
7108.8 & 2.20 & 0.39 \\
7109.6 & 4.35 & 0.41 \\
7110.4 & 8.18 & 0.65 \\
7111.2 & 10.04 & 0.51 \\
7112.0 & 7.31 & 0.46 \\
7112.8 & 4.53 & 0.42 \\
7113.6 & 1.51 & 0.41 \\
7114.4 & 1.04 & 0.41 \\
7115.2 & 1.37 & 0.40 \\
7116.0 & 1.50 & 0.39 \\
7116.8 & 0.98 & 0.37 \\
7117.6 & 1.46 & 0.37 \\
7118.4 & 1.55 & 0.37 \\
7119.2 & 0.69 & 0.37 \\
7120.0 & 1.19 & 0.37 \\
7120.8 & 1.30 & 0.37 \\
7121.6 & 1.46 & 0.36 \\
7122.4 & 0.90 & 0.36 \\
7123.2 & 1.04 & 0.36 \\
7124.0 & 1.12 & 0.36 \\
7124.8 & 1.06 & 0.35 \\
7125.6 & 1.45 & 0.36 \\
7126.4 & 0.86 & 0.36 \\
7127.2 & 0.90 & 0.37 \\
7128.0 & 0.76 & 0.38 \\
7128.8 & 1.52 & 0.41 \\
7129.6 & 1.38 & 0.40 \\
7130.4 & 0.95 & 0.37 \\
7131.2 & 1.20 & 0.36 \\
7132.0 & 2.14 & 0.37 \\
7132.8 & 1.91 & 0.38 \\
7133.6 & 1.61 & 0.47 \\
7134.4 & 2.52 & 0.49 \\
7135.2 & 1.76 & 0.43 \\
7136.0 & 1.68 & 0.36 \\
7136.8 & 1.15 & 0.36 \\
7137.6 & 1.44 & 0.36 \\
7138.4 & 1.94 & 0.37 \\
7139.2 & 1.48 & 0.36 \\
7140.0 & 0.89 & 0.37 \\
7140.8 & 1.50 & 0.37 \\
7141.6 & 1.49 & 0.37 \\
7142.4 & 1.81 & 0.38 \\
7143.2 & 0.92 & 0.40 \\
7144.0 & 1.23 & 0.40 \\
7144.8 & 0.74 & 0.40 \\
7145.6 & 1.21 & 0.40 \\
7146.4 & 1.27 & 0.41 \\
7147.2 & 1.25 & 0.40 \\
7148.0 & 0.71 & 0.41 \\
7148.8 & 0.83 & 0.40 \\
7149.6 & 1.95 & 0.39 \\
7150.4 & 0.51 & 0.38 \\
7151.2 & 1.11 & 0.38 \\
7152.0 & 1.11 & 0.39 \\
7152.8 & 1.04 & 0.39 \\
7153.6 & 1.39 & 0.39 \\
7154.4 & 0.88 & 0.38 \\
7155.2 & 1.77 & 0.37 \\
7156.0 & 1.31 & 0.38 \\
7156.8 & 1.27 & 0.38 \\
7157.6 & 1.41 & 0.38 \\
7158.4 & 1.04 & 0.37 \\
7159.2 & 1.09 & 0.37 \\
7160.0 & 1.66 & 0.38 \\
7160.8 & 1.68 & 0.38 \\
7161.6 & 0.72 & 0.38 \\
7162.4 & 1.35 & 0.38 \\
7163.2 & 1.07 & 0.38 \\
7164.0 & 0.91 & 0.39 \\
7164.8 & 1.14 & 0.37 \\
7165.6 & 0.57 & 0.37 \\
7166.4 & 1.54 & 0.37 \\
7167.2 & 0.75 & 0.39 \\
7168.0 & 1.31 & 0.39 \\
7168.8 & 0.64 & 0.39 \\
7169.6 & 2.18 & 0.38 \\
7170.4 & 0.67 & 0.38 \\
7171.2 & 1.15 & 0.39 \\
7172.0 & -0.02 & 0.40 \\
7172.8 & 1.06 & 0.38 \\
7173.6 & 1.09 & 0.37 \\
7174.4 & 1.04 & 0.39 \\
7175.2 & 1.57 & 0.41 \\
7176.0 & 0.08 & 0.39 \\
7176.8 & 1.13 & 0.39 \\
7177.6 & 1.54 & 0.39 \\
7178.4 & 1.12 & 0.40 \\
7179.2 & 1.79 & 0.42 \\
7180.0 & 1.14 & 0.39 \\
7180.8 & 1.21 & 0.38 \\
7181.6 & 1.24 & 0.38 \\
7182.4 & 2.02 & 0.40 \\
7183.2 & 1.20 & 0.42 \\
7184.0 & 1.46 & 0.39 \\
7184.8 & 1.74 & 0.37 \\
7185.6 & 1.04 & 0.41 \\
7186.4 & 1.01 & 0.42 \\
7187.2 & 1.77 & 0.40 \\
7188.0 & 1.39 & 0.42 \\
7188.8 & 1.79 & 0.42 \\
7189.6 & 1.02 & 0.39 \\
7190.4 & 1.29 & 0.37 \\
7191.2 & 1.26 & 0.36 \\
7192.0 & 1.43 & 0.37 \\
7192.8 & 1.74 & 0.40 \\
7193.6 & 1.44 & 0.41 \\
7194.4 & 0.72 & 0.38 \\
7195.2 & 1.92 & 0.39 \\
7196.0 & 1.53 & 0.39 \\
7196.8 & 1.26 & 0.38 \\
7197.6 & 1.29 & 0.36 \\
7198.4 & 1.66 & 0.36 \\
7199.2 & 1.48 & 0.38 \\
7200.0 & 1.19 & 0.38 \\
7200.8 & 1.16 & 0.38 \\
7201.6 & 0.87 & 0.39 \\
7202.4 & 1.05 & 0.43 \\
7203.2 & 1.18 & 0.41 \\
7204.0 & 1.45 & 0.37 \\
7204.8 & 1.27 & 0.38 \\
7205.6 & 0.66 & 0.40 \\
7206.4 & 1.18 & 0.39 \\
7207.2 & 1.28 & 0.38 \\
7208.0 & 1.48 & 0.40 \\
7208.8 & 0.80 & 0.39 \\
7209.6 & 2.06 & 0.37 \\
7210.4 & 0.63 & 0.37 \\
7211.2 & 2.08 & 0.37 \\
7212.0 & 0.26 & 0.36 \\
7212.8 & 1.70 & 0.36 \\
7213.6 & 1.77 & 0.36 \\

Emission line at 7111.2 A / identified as Halpha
